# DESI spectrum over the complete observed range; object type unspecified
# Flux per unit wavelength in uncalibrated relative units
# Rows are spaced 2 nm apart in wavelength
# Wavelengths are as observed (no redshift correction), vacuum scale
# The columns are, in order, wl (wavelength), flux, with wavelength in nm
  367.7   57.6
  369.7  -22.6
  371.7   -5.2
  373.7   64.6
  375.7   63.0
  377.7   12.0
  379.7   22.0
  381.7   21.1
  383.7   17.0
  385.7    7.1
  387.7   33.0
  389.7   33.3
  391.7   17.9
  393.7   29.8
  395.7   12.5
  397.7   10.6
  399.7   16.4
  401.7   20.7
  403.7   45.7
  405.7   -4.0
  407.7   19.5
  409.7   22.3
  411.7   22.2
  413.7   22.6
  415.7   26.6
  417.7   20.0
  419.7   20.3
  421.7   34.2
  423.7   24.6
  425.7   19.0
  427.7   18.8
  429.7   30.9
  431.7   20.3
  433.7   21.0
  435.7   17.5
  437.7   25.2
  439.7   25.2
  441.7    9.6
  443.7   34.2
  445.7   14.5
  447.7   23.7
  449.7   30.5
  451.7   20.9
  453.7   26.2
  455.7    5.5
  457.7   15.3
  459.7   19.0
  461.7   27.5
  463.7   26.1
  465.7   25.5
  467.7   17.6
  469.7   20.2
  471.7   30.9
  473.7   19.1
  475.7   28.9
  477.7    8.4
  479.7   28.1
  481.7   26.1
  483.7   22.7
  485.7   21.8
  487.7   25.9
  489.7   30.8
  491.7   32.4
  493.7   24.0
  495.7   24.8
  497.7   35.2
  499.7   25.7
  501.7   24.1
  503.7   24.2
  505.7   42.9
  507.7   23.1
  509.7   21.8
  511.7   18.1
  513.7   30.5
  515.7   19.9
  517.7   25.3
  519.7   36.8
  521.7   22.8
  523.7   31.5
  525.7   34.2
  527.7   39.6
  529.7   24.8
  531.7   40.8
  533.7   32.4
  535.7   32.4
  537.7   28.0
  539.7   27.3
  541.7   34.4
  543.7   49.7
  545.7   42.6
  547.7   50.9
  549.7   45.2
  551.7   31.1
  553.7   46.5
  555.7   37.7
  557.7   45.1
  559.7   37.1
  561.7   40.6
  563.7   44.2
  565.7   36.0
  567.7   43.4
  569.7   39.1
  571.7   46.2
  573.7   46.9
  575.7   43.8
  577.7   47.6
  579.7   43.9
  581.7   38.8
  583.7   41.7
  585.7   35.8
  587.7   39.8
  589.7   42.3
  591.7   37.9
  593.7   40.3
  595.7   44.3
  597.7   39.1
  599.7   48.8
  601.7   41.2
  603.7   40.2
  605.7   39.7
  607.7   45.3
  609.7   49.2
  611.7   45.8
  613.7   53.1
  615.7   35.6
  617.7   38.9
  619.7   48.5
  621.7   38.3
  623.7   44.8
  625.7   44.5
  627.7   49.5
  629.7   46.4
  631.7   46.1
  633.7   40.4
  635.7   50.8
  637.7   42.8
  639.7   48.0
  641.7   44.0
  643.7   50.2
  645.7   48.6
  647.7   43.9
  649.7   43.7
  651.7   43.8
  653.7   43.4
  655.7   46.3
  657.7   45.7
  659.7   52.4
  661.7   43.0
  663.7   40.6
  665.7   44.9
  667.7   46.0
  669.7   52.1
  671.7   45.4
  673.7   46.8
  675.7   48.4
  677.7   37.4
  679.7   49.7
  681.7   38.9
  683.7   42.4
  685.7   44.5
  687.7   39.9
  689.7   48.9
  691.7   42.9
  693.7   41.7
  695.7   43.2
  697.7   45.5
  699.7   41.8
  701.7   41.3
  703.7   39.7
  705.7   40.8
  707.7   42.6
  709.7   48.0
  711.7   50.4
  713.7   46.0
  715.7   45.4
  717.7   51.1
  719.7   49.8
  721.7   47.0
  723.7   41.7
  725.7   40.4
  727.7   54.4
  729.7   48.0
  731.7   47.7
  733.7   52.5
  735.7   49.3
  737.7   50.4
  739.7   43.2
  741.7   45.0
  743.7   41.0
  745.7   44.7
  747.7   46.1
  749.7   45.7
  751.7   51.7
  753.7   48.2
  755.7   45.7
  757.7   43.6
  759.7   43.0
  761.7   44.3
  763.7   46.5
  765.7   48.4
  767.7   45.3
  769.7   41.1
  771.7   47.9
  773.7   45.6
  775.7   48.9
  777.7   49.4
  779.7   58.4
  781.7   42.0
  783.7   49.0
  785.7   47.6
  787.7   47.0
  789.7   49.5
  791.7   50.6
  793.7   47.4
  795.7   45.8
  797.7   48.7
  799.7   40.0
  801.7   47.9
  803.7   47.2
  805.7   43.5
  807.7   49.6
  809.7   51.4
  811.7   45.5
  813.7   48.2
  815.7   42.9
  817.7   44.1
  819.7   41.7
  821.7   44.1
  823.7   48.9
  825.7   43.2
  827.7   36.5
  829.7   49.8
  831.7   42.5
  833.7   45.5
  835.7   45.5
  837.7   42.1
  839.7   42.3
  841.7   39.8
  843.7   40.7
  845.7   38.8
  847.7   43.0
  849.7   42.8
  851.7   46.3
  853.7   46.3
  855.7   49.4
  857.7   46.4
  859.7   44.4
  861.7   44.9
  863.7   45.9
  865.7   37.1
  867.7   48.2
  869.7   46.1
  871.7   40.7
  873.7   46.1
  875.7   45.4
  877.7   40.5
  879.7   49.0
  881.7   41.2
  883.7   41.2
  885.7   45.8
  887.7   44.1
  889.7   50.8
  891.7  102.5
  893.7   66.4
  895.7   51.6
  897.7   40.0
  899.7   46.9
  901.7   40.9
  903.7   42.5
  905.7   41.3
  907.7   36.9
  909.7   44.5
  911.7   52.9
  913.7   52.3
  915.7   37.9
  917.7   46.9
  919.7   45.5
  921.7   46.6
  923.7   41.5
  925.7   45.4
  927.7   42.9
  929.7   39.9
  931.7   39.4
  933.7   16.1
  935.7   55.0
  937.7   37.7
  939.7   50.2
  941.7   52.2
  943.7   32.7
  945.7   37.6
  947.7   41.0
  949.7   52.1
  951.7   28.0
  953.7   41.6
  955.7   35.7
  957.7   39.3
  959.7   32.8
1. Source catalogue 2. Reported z 0.36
